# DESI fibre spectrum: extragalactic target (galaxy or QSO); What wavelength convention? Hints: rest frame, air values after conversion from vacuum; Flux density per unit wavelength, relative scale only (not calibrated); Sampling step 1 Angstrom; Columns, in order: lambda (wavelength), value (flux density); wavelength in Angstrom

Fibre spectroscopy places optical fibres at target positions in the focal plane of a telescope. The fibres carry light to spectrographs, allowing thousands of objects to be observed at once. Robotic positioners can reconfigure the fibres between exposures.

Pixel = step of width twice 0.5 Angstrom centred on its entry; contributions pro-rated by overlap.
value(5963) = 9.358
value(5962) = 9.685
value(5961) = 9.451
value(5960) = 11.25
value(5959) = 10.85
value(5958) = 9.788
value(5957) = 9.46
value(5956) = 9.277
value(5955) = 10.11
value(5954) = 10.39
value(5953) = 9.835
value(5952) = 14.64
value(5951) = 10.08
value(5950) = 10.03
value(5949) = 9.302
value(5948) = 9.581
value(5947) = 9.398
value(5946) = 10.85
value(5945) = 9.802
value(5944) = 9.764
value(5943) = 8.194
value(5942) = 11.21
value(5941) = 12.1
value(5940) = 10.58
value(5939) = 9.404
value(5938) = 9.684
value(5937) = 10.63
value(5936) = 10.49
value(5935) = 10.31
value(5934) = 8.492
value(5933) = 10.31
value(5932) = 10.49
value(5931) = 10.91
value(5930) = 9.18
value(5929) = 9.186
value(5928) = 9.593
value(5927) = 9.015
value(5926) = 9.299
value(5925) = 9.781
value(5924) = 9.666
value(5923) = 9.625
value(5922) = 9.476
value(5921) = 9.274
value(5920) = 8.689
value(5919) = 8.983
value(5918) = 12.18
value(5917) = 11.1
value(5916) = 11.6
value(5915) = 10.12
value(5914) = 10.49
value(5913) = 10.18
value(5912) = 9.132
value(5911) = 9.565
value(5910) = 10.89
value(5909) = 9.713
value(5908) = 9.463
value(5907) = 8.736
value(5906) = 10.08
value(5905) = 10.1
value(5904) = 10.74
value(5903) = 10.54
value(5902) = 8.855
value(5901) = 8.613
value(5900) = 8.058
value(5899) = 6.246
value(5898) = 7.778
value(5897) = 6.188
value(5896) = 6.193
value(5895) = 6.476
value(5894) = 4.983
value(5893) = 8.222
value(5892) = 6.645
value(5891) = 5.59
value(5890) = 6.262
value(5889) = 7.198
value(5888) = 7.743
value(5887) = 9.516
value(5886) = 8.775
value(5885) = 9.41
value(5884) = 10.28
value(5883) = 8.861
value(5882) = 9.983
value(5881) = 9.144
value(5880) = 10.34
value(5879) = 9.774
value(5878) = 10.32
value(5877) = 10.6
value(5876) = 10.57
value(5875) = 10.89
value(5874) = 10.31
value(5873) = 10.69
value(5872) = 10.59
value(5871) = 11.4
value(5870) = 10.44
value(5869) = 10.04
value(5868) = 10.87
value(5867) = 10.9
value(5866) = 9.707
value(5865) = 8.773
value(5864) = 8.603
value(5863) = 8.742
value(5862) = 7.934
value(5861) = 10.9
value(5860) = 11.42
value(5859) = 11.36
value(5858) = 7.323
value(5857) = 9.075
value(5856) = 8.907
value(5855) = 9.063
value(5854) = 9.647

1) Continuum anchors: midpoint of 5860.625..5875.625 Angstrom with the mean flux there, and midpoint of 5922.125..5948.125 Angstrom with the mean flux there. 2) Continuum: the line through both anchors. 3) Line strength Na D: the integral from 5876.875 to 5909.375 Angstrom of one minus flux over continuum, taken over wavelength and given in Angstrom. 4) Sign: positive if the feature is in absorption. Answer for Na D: 4.9 Angstrom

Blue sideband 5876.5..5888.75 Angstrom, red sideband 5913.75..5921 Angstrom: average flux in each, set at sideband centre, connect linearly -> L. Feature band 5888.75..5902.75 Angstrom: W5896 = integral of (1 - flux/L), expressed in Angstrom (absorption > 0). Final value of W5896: 4.0 Angstrom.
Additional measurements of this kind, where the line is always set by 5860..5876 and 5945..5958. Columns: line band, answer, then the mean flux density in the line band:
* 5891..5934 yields 4.3 Angstrom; 9.15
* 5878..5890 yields 1.2 Angstrom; 9.11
